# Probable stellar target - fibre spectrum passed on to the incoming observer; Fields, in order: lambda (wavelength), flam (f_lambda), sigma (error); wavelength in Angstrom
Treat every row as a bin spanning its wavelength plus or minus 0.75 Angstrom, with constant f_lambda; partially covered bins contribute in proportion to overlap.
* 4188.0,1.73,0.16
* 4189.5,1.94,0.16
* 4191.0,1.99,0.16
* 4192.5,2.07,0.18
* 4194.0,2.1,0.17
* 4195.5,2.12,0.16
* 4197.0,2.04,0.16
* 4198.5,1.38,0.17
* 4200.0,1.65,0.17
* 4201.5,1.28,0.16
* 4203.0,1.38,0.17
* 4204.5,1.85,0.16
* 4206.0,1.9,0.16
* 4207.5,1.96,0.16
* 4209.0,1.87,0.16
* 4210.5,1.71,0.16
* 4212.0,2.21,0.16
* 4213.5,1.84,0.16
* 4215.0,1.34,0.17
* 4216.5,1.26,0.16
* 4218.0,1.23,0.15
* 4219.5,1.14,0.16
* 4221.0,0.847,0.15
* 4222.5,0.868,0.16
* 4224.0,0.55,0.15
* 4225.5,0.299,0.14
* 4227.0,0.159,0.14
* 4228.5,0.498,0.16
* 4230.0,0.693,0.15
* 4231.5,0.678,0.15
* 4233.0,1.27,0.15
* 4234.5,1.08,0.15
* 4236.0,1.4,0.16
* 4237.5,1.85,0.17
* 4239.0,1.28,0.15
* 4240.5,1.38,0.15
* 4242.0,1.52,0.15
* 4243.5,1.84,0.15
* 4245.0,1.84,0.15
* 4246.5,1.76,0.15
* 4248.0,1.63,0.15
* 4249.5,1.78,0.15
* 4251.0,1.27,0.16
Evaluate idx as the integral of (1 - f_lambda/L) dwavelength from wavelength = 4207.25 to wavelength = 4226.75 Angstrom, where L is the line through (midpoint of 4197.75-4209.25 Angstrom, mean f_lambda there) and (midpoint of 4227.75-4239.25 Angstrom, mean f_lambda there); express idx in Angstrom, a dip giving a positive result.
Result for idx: 2.2 Angstrom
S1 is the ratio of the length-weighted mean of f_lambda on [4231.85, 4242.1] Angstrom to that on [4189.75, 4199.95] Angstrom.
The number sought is 0.71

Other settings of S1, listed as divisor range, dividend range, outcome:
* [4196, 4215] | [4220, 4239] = 0.50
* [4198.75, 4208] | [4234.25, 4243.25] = 0.89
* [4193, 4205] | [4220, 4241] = 0.53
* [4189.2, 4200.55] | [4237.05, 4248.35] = 0.85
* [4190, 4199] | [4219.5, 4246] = 0.54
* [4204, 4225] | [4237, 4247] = 1.12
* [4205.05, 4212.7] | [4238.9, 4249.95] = 0.85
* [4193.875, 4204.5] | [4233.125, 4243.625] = 0.85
